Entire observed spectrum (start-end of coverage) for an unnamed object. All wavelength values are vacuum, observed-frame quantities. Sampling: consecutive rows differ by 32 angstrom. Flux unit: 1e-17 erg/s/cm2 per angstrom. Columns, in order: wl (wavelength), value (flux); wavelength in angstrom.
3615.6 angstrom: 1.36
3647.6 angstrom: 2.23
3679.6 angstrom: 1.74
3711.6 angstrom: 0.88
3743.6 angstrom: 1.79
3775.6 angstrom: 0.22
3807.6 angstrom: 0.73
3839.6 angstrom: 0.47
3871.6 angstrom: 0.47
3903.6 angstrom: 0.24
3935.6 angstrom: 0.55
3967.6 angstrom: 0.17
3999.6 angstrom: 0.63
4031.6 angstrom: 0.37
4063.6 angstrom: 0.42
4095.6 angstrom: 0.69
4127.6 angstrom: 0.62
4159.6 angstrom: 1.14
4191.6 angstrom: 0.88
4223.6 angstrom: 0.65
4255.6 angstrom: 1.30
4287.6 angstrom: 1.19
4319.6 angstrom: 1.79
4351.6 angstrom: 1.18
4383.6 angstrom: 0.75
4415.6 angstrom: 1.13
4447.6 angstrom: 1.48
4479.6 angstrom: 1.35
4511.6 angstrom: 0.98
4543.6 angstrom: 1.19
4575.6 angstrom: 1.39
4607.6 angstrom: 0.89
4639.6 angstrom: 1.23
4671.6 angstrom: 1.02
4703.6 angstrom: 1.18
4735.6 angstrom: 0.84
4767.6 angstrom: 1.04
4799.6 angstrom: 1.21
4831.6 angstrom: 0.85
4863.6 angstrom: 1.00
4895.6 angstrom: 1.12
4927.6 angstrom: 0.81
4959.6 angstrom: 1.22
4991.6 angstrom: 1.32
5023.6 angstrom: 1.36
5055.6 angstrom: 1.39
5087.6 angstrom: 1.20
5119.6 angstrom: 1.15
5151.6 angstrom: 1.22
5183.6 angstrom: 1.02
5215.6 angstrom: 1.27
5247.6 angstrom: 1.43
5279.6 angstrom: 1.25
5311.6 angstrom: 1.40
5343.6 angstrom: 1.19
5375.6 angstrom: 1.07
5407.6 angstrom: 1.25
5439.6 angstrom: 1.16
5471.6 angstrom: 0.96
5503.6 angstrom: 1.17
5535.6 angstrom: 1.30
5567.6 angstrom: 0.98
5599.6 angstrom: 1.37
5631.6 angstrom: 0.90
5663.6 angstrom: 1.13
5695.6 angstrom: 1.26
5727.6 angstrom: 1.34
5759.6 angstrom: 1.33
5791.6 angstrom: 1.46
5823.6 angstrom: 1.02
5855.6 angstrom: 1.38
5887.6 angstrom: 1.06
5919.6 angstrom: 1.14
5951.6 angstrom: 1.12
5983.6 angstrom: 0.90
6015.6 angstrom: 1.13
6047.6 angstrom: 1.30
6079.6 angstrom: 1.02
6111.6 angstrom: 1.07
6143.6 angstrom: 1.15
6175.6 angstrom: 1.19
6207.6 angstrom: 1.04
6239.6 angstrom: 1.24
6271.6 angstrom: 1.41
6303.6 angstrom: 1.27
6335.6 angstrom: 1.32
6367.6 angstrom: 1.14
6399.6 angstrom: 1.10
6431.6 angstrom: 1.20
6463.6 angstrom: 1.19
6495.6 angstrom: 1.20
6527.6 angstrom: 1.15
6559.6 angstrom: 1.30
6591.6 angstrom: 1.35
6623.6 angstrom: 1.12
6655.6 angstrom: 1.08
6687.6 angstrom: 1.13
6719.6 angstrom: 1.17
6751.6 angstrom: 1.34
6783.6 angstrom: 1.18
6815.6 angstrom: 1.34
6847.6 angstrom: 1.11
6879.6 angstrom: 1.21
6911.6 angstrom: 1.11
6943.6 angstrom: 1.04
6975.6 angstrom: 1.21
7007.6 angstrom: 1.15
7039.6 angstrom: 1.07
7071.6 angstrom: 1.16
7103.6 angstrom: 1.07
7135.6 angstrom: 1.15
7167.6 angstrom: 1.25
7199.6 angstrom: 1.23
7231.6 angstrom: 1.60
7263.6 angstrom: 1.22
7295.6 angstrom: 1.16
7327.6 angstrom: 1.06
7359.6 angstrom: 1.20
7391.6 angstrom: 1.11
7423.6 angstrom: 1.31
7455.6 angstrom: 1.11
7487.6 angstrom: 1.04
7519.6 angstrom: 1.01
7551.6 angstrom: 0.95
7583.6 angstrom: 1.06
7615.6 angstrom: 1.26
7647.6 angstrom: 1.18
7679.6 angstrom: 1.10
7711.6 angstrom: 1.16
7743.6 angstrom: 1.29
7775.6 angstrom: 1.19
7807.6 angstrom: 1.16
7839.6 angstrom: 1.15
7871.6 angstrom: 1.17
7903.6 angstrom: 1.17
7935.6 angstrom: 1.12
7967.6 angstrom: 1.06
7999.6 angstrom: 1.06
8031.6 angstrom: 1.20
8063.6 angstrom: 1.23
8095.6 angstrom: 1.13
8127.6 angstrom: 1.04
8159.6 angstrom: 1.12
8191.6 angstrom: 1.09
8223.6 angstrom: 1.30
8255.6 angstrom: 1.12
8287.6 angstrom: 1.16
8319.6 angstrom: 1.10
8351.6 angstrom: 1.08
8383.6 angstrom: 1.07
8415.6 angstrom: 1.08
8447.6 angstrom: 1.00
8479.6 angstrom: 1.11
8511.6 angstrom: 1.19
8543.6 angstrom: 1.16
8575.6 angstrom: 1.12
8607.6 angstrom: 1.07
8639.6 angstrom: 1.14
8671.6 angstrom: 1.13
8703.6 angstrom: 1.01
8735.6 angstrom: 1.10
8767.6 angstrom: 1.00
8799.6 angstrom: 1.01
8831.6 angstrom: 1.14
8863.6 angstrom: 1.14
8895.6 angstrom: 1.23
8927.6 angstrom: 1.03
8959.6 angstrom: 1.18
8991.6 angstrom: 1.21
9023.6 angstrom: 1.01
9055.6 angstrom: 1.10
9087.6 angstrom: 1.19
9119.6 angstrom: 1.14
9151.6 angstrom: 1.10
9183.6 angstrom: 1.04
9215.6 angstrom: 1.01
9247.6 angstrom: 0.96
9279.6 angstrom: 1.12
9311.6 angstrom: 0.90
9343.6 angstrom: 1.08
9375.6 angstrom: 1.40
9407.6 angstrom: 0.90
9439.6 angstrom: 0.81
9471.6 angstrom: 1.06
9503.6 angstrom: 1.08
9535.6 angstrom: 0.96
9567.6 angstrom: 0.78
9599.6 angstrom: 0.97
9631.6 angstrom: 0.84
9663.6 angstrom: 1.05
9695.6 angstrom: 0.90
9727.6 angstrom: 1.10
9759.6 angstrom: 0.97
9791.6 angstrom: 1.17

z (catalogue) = 0.10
